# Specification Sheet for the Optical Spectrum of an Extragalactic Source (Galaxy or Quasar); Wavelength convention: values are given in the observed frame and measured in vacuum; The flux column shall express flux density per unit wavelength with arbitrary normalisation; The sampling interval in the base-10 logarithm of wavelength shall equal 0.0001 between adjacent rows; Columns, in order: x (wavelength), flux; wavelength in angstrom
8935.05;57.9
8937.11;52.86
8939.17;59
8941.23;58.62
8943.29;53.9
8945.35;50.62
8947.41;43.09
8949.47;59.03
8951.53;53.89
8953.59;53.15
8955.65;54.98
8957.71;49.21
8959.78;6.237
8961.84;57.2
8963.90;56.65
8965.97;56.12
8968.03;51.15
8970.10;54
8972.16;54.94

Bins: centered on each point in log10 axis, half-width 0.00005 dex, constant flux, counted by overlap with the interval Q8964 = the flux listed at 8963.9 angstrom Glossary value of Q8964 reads 56.65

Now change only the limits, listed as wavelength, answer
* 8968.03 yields 51.15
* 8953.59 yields 53.15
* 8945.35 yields 50.62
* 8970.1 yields 54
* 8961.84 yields 57.2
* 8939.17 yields 59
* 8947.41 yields 43.09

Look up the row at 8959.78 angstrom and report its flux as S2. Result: 6.237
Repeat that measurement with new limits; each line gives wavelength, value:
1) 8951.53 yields 53.89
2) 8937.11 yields 52.86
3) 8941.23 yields 58.62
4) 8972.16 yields 54.94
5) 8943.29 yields 53.9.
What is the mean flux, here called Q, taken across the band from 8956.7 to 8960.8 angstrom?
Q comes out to 27.6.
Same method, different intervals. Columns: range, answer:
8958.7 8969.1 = 45.5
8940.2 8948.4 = 51.6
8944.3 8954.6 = 52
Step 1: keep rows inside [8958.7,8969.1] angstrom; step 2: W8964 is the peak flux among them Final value 57.2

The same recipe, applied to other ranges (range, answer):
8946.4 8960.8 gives 59.03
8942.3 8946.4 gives 53.9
